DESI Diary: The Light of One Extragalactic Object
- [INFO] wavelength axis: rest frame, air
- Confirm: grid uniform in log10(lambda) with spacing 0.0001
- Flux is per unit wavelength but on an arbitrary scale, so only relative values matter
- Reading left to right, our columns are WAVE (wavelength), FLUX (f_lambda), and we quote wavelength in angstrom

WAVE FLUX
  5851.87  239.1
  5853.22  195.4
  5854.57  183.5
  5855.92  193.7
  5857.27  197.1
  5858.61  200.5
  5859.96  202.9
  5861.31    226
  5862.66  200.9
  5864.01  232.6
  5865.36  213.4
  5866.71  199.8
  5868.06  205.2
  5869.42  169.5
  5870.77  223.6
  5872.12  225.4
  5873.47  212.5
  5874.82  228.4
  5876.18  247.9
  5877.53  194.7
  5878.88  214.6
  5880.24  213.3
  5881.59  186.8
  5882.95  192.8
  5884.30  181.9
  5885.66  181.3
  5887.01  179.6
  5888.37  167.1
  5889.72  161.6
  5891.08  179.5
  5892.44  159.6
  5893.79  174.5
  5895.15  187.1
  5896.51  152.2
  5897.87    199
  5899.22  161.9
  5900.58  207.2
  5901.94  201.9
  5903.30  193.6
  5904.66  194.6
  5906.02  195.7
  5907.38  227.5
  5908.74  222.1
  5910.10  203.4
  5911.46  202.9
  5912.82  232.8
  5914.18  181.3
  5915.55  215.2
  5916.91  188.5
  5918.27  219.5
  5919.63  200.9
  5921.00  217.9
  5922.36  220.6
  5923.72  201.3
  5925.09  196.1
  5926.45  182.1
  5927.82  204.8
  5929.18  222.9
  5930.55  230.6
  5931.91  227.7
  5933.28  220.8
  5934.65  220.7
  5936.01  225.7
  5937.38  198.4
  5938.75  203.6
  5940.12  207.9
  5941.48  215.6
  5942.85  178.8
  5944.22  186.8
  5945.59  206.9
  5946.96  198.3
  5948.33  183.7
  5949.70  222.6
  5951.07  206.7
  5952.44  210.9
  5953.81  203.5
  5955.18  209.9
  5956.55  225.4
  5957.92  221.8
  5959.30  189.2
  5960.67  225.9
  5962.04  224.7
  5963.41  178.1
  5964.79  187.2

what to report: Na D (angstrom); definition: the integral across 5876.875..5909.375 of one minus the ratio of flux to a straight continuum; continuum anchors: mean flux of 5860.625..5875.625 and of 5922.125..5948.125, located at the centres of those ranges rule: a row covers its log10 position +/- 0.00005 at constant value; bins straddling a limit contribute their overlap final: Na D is 3.4 angstrom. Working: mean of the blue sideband 213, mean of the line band 189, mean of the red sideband 207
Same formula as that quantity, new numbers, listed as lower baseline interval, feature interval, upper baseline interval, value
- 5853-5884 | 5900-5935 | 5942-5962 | -0.5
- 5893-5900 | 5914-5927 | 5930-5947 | -0.6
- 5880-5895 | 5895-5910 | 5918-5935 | -0.3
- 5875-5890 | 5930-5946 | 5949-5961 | -0.1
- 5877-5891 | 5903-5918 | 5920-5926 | -0.4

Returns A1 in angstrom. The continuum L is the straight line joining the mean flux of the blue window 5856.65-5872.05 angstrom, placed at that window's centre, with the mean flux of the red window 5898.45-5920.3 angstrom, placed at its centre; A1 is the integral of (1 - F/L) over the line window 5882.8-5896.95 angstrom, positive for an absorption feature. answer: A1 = 2.1 angstrom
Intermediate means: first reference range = 207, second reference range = 203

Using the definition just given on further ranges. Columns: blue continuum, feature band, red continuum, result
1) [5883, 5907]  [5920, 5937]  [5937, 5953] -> -1.61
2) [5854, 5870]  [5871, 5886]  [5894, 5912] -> -0.65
